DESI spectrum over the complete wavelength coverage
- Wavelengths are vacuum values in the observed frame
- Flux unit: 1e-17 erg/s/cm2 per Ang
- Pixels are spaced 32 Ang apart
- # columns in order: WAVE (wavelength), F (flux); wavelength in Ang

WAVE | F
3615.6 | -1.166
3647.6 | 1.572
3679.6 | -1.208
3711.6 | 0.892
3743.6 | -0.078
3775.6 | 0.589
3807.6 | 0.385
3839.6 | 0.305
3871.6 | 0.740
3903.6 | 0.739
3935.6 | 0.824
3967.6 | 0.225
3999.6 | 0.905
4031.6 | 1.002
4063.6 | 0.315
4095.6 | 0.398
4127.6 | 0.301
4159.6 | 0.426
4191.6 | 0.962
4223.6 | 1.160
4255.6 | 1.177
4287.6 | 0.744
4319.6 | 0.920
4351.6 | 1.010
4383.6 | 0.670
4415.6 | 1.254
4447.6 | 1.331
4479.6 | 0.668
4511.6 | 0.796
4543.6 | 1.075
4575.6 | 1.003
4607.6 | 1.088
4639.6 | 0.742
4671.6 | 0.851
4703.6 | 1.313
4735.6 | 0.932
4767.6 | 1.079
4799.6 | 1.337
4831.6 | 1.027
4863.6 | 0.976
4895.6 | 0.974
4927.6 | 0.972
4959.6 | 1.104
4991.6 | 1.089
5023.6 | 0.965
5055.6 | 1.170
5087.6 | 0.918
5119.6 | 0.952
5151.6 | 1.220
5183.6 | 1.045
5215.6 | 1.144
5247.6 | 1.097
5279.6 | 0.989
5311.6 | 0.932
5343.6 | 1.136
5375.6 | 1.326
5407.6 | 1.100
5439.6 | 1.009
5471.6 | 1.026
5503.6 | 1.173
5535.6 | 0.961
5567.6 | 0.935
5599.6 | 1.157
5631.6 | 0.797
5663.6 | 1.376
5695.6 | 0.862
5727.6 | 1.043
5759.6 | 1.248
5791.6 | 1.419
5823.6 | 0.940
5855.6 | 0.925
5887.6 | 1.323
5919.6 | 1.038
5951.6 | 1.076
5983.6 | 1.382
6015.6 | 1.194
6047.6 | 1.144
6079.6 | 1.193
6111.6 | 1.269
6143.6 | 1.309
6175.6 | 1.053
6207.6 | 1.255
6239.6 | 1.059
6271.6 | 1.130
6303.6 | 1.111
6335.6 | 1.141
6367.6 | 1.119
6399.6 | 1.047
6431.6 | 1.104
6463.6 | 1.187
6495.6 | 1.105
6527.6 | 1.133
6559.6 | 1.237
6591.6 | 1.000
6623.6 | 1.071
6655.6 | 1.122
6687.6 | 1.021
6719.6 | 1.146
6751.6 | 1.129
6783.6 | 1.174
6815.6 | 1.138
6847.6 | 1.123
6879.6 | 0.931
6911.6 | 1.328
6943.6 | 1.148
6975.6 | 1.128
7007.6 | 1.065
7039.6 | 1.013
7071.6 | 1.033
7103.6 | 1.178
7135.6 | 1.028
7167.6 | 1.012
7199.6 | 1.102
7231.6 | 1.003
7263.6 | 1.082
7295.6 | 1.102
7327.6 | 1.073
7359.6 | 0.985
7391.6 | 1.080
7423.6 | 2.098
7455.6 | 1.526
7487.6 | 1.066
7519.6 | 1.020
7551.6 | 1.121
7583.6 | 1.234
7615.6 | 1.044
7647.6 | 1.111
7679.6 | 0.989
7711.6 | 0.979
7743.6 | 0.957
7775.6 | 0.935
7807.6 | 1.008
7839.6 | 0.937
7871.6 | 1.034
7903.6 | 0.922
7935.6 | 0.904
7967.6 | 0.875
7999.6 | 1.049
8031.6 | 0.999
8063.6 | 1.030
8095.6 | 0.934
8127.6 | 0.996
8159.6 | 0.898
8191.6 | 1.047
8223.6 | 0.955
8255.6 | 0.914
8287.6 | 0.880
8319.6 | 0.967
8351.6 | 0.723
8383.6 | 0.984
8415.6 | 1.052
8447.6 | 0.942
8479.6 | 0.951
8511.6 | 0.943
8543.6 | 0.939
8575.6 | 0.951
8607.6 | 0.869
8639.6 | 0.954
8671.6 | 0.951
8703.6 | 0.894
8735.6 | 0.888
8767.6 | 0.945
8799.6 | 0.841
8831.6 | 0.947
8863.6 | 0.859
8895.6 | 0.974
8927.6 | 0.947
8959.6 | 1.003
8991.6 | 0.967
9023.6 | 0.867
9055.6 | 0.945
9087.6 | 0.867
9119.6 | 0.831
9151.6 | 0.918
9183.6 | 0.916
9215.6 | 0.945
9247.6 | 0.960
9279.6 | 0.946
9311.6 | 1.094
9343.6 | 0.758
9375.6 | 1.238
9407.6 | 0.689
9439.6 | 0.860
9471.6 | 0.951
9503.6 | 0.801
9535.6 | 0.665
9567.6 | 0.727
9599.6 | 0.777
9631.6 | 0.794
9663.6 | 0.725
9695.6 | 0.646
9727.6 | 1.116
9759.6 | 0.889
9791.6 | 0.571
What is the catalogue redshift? 0.13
